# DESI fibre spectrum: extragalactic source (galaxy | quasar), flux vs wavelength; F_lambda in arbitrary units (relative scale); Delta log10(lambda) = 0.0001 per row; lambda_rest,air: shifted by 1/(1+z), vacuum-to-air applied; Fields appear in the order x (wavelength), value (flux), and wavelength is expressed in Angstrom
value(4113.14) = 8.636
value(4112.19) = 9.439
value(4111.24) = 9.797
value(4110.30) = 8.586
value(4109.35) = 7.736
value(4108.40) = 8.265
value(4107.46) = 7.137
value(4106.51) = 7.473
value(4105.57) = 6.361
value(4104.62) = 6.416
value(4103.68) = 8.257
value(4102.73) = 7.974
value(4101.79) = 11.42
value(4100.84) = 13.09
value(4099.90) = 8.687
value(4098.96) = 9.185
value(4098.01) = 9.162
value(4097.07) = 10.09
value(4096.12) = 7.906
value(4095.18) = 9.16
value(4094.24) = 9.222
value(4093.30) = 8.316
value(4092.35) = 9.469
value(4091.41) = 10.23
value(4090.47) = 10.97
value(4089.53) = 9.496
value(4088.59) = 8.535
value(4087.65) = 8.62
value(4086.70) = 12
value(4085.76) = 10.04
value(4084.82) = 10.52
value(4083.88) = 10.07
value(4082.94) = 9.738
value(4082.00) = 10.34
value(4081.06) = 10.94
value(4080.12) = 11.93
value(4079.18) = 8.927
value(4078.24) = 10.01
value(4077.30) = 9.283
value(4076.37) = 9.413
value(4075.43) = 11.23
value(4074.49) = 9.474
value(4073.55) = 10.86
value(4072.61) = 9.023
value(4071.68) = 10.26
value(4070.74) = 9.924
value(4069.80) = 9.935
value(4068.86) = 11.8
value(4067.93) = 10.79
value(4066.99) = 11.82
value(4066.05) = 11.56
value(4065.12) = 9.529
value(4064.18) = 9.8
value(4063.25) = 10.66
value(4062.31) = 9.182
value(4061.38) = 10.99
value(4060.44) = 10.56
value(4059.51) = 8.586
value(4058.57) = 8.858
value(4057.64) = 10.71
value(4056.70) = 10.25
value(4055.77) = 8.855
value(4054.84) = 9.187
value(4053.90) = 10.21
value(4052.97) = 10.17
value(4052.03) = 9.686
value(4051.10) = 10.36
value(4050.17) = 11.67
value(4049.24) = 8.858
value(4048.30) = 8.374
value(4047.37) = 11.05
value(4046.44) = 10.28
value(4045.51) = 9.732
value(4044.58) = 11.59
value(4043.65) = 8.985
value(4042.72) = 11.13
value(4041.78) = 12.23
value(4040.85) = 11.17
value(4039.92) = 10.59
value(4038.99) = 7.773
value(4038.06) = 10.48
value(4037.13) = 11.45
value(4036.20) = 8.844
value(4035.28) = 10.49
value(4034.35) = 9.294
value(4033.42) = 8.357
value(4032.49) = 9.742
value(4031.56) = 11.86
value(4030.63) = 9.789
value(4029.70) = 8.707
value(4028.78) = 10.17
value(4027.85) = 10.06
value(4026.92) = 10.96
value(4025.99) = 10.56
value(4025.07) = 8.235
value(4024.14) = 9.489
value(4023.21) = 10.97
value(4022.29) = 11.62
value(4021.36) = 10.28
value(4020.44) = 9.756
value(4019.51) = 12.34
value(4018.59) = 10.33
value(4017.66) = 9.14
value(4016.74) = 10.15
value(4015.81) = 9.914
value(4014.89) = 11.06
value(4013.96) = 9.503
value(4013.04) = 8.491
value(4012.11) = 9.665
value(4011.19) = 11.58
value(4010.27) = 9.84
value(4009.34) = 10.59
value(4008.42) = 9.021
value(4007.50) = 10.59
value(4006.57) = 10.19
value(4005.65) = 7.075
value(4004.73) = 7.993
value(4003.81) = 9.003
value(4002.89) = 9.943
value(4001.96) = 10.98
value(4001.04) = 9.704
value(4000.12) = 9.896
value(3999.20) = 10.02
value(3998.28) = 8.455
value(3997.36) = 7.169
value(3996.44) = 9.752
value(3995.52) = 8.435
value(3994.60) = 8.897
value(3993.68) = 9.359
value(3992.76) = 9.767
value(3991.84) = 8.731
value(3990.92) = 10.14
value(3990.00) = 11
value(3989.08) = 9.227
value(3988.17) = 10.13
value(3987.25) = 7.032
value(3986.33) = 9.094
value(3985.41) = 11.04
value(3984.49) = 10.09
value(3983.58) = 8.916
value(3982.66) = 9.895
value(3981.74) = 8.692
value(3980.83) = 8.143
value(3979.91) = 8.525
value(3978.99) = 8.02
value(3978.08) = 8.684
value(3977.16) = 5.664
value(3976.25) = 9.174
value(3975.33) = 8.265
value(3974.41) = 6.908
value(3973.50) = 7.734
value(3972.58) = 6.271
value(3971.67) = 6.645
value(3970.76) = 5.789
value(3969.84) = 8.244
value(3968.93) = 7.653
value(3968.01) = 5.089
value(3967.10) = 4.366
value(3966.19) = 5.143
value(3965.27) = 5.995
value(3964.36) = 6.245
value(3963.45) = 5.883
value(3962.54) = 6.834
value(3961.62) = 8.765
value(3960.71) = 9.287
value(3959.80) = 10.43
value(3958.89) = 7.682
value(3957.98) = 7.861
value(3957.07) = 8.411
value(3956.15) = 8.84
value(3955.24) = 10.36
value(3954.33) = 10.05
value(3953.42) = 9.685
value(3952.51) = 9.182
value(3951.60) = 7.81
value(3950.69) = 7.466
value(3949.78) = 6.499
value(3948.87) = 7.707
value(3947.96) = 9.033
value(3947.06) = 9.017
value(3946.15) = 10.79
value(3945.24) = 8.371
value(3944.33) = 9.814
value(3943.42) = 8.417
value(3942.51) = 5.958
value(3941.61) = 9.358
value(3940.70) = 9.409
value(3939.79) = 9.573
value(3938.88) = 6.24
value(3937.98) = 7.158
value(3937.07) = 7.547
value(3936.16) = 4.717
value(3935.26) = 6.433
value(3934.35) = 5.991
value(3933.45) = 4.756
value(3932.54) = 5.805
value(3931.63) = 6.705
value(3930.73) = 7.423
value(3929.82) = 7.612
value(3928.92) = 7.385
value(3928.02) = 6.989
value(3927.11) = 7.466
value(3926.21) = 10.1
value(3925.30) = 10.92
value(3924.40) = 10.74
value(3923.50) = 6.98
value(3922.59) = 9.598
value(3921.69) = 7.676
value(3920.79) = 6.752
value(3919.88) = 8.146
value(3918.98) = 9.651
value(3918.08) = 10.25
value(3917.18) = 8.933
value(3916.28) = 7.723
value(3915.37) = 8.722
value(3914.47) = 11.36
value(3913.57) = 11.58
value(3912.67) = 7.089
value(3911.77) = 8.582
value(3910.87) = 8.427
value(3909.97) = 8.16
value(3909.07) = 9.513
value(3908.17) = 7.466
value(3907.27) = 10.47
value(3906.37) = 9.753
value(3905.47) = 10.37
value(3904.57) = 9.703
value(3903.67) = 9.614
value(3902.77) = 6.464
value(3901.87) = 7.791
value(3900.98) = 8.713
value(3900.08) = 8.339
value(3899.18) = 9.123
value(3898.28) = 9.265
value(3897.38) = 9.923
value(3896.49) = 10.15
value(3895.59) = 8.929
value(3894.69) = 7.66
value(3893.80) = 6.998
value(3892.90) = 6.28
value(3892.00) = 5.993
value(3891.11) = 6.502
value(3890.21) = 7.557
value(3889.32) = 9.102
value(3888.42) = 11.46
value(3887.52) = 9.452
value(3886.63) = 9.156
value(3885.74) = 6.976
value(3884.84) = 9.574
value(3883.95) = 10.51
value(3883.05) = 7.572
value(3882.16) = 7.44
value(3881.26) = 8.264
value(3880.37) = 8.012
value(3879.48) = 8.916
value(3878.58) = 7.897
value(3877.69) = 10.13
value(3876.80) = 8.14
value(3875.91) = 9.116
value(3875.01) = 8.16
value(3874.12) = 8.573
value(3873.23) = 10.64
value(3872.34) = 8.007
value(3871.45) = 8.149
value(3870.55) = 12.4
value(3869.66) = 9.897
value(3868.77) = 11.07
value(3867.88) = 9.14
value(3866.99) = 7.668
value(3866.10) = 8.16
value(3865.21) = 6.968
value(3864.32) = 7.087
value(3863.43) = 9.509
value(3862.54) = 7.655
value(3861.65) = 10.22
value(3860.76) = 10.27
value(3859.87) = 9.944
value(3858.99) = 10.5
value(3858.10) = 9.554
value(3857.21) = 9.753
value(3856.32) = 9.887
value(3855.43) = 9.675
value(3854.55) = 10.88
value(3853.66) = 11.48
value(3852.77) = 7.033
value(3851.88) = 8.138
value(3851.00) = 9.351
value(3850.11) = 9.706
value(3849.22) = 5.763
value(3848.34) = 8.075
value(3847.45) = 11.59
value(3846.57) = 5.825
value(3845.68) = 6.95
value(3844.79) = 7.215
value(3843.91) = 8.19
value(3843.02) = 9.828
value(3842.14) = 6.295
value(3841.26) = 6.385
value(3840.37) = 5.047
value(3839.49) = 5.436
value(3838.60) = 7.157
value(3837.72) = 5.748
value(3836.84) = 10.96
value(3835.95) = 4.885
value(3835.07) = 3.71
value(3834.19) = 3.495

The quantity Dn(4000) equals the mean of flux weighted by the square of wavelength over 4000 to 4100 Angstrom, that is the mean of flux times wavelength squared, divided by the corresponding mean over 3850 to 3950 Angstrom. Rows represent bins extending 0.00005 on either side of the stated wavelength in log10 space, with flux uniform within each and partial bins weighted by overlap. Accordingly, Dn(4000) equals 1.25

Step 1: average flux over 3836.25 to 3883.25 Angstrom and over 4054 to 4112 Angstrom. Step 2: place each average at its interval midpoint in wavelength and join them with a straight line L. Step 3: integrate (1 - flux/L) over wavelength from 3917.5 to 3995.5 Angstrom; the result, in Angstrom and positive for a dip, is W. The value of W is 8.0 Angstrom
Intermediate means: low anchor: 8.59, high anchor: 9.65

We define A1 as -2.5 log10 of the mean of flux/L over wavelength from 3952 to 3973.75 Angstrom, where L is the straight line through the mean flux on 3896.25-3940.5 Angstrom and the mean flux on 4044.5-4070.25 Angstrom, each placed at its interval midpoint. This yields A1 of 0.174 mag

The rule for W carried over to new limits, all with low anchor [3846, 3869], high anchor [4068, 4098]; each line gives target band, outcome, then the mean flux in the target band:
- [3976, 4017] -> 1.12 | 9.31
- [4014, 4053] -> -1.81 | 10.2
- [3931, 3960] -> 4.20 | 8.01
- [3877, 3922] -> 2.43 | 8.68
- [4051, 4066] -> -0.09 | 9.89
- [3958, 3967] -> 2.07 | 7.27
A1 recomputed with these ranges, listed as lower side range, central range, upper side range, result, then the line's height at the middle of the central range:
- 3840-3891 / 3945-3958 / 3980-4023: 0.06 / 9.31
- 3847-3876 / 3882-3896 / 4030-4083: 0.14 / 9.34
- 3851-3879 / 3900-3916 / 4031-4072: 0.05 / 9.44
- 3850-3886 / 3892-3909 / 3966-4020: 0.04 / 9.03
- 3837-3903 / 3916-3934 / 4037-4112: 0.10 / 8.88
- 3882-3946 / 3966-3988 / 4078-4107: 0.13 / 8.76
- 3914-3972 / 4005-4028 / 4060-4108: -0.13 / 8.88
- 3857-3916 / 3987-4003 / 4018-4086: 0.04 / 9.72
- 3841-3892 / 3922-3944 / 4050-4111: 0.18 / 9.07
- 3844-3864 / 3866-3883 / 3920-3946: -0.03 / 8.69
